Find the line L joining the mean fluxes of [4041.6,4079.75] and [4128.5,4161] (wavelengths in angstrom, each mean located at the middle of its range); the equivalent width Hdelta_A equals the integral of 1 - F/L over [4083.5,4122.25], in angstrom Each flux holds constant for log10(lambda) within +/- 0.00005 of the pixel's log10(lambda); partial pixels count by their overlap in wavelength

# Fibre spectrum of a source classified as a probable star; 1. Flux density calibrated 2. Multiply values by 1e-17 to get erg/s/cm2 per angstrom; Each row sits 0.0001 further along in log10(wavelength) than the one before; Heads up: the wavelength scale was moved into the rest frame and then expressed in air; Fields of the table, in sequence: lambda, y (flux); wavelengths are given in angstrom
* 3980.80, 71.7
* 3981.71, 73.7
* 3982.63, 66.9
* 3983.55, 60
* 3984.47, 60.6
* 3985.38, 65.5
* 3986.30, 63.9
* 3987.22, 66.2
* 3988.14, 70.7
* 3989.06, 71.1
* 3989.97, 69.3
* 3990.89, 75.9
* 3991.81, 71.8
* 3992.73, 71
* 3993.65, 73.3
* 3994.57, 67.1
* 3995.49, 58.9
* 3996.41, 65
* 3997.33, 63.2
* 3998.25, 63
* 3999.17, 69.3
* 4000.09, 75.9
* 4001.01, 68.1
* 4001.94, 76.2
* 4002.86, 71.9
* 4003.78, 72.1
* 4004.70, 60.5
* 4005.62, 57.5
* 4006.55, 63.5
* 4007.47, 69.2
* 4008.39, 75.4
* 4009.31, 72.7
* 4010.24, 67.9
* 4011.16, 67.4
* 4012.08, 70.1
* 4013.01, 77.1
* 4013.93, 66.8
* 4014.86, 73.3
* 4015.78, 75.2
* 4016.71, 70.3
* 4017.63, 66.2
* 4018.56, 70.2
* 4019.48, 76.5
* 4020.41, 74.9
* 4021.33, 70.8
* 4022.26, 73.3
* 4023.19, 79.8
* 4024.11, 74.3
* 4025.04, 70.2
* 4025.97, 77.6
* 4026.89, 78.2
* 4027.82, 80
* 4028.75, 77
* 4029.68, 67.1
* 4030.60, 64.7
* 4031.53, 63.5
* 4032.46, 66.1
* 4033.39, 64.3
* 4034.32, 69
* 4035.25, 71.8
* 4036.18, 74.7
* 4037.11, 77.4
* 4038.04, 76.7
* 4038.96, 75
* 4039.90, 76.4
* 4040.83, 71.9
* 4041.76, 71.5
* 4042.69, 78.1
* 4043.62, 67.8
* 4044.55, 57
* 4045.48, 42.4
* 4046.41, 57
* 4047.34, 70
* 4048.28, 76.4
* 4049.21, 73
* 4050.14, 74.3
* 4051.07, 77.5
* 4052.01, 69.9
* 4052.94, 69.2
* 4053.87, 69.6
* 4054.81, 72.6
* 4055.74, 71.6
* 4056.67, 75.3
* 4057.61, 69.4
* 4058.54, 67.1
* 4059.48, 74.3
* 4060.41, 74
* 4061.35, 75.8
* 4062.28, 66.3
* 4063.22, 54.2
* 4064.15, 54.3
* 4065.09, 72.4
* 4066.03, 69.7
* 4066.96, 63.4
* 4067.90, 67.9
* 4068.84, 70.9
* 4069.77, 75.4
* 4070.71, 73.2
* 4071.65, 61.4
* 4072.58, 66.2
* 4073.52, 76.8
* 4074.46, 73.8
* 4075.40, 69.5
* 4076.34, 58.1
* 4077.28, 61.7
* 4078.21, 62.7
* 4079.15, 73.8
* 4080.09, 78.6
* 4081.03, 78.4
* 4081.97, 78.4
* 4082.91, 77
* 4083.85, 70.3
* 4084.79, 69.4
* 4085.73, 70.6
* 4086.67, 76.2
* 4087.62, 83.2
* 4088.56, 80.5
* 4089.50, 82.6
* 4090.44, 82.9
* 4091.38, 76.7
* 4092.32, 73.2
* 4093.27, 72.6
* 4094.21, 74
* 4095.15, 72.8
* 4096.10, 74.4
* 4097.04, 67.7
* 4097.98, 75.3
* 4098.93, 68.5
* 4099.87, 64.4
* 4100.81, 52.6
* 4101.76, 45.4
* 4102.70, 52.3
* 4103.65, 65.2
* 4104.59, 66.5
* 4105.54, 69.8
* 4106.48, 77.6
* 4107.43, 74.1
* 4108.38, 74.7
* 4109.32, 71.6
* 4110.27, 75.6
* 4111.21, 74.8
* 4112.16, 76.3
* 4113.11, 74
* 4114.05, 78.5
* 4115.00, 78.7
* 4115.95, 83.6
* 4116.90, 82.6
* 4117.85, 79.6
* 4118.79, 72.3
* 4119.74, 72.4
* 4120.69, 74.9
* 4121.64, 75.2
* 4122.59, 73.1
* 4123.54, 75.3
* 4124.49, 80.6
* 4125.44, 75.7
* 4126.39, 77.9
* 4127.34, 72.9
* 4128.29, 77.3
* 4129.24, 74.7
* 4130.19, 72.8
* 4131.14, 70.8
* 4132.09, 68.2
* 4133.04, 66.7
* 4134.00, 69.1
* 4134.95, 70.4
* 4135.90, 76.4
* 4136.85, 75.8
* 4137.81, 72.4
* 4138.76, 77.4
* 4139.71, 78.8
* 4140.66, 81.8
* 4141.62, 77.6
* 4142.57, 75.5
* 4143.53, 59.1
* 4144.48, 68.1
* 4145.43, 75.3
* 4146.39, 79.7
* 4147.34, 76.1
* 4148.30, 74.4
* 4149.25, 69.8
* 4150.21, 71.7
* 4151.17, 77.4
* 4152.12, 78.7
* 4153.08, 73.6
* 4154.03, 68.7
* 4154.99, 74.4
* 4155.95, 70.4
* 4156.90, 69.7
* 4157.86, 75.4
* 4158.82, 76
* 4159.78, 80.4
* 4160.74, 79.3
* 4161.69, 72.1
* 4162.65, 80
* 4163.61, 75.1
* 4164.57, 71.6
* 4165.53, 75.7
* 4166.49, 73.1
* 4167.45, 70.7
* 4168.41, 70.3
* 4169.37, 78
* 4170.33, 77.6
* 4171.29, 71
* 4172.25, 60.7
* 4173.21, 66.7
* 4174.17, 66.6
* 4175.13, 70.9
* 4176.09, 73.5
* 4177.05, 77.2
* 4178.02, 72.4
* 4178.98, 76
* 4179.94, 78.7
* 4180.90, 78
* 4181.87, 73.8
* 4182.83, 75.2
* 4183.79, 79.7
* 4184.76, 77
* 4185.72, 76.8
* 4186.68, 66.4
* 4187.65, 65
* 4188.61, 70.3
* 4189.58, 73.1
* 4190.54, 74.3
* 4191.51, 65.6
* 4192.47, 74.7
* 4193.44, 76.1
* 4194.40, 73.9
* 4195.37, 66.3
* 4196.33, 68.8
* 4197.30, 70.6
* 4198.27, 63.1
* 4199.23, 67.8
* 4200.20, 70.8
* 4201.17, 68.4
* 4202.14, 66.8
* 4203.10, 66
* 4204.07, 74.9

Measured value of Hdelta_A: -0.9 angstrom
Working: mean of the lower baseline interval 68.4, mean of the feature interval 72.8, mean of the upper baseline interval 73.7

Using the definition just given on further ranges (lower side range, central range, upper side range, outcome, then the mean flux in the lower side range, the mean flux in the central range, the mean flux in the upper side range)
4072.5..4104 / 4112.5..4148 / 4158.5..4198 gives -1.5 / 70.8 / 74.9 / 73.1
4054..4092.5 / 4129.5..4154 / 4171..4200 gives -0.6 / 71.4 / 73.4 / 71.7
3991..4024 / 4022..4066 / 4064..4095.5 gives 0.4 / 70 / 70.4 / 72.2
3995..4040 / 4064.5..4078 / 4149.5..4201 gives 0.6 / 70.7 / 68.4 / 72.8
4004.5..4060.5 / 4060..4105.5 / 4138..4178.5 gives 1.3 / 70.7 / 69.8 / 73.6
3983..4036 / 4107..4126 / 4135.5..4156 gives -0.7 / 69.7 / 76.2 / 74.3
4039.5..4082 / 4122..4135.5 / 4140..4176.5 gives -0.2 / 69.2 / 73.3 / 73.4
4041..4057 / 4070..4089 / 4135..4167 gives -0.4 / 69.1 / 72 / 74.5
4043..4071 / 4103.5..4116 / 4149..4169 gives -0.5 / 68.4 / 74.3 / 74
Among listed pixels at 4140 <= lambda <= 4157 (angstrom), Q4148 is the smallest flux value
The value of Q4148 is 59.1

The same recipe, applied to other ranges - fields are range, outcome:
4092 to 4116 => 45.4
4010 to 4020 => 66.2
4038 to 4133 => 42.4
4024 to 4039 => 63.5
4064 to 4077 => 54.3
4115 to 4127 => 72.3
